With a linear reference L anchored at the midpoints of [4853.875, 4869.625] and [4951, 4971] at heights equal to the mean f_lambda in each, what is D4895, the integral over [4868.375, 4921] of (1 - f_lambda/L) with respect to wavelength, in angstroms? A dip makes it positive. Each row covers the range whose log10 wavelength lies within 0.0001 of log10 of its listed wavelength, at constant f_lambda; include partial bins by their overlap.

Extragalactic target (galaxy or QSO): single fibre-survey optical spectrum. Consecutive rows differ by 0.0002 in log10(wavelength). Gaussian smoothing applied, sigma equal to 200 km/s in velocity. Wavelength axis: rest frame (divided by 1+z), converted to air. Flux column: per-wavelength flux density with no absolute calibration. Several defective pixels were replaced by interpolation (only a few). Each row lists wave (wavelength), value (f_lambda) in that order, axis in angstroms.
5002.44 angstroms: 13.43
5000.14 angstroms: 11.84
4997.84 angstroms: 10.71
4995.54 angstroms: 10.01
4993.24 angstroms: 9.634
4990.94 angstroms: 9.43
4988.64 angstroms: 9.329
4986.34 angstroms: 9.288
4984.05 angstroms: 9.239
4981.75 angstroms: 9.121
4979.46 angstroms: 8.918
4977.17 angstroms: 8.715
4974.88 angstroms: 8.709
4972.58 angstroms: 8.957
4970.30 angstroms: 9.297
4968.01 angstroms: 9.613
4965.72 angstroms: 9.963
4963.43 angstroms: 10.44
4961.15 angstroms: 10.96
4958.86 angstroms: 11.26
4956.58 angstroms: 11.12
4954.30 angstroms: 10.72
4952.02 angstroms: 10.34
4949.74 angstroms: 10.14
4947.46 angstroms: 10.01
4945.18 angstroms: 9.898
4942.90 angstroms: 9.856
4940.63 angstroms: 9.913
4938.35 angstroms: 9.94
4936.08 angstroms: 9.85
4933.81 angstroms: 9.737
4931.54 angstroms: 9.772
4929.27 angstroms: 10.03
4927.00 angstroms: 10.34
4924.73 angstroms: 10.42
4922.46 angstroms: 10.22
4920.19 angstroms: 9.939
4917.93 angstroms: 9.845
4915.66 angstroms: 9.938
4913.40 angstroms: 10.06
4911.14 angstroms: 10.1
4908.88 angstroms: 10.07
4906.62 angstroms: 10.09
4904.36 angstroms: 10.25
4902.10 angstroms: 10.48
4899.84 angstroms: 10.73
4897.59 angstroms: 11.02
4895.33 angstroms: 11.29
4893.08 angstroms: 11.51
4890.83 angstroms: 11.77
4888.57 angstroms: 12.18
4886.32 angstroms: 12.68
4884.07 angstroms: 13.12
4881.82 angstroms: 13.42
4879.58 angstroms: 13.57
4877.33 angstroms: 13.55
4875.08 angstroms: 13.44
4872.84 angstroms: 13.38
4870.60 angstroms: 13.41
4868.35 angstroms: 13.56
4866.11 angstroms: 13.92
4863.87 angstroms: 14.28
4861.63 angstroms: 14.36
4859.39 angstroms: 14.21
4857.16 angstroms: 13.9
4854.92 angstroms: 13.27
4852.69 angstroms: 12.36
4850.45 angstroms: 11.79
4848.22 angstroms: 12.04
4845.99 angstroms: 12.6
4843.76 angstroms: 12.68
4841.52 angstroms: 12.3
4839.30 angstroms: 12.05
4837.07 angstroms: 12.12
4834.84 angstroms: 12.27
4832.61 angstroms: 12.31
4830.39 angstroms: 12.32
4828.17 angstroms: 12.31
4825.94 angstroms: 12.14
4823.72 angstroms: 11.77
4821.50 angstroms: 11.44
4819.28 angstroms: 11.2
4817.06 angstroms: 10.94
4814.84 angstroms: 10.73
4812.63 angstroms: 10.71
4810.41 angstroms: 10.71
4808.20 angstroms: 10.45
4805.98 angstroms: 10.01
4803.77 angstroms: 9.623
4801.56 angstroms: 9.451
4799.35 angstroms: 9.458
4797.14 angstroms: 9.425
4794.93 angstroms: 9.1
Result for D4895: 4.9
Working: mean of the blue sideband 13.9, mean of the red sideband 10.4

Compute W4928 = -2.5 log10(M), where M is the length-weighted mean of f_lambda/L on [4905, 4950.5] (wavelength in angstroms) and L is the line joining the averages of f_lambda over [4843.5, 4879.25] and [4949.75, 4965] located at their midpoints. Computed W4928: 0.15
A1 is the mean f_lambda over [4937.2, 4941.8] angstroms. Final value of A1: 9.93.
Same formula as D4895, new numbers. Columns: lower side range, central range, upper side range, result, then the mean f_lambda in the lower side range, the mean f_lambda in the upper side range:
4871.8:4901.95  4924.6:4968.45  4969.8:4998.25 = 1.0 angstroms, 12.4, 9.3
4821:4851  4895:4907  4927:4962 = 0.4 angstroms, 12.2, 10.2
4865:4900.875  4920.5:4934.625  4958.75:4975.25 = 1.4 angstroms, 12.7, 9.86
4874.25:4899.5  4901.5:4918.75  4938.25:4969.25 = 2.4 angstroms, 12.4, 10.3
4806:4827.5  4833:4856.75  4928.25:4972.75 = -3.3 angstroms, 11.1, 10.1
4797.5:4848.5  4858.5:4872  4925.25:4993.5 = -3.8 angstroms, 11.3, 9.82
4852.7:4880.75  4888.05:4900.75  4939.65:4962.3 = 1.2 angstroms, 13.7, 10.4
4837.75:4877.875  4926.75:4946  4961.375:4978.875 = 1.2 angstroms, 13.2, 9.45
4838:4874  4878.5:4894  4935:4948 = -0.8 angstroms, 13.1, 9.91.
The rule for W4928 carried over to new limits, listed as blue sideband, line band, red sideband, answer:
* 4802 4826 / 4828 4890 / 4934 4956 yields -0.23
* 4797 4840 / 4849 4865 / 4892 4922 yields -0.24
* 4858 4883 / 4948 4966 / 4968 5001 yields -0.01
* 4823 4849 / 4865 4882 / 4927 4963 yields -0.17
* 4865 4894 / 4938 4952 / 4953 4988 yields 0.07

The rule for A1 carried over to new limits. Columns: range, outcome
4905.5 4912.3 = 10.1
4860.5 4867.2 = 14.2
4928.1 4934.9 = 9.85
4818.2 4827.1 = 11.6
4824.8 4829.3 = 12.2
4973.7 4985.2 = 8.94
